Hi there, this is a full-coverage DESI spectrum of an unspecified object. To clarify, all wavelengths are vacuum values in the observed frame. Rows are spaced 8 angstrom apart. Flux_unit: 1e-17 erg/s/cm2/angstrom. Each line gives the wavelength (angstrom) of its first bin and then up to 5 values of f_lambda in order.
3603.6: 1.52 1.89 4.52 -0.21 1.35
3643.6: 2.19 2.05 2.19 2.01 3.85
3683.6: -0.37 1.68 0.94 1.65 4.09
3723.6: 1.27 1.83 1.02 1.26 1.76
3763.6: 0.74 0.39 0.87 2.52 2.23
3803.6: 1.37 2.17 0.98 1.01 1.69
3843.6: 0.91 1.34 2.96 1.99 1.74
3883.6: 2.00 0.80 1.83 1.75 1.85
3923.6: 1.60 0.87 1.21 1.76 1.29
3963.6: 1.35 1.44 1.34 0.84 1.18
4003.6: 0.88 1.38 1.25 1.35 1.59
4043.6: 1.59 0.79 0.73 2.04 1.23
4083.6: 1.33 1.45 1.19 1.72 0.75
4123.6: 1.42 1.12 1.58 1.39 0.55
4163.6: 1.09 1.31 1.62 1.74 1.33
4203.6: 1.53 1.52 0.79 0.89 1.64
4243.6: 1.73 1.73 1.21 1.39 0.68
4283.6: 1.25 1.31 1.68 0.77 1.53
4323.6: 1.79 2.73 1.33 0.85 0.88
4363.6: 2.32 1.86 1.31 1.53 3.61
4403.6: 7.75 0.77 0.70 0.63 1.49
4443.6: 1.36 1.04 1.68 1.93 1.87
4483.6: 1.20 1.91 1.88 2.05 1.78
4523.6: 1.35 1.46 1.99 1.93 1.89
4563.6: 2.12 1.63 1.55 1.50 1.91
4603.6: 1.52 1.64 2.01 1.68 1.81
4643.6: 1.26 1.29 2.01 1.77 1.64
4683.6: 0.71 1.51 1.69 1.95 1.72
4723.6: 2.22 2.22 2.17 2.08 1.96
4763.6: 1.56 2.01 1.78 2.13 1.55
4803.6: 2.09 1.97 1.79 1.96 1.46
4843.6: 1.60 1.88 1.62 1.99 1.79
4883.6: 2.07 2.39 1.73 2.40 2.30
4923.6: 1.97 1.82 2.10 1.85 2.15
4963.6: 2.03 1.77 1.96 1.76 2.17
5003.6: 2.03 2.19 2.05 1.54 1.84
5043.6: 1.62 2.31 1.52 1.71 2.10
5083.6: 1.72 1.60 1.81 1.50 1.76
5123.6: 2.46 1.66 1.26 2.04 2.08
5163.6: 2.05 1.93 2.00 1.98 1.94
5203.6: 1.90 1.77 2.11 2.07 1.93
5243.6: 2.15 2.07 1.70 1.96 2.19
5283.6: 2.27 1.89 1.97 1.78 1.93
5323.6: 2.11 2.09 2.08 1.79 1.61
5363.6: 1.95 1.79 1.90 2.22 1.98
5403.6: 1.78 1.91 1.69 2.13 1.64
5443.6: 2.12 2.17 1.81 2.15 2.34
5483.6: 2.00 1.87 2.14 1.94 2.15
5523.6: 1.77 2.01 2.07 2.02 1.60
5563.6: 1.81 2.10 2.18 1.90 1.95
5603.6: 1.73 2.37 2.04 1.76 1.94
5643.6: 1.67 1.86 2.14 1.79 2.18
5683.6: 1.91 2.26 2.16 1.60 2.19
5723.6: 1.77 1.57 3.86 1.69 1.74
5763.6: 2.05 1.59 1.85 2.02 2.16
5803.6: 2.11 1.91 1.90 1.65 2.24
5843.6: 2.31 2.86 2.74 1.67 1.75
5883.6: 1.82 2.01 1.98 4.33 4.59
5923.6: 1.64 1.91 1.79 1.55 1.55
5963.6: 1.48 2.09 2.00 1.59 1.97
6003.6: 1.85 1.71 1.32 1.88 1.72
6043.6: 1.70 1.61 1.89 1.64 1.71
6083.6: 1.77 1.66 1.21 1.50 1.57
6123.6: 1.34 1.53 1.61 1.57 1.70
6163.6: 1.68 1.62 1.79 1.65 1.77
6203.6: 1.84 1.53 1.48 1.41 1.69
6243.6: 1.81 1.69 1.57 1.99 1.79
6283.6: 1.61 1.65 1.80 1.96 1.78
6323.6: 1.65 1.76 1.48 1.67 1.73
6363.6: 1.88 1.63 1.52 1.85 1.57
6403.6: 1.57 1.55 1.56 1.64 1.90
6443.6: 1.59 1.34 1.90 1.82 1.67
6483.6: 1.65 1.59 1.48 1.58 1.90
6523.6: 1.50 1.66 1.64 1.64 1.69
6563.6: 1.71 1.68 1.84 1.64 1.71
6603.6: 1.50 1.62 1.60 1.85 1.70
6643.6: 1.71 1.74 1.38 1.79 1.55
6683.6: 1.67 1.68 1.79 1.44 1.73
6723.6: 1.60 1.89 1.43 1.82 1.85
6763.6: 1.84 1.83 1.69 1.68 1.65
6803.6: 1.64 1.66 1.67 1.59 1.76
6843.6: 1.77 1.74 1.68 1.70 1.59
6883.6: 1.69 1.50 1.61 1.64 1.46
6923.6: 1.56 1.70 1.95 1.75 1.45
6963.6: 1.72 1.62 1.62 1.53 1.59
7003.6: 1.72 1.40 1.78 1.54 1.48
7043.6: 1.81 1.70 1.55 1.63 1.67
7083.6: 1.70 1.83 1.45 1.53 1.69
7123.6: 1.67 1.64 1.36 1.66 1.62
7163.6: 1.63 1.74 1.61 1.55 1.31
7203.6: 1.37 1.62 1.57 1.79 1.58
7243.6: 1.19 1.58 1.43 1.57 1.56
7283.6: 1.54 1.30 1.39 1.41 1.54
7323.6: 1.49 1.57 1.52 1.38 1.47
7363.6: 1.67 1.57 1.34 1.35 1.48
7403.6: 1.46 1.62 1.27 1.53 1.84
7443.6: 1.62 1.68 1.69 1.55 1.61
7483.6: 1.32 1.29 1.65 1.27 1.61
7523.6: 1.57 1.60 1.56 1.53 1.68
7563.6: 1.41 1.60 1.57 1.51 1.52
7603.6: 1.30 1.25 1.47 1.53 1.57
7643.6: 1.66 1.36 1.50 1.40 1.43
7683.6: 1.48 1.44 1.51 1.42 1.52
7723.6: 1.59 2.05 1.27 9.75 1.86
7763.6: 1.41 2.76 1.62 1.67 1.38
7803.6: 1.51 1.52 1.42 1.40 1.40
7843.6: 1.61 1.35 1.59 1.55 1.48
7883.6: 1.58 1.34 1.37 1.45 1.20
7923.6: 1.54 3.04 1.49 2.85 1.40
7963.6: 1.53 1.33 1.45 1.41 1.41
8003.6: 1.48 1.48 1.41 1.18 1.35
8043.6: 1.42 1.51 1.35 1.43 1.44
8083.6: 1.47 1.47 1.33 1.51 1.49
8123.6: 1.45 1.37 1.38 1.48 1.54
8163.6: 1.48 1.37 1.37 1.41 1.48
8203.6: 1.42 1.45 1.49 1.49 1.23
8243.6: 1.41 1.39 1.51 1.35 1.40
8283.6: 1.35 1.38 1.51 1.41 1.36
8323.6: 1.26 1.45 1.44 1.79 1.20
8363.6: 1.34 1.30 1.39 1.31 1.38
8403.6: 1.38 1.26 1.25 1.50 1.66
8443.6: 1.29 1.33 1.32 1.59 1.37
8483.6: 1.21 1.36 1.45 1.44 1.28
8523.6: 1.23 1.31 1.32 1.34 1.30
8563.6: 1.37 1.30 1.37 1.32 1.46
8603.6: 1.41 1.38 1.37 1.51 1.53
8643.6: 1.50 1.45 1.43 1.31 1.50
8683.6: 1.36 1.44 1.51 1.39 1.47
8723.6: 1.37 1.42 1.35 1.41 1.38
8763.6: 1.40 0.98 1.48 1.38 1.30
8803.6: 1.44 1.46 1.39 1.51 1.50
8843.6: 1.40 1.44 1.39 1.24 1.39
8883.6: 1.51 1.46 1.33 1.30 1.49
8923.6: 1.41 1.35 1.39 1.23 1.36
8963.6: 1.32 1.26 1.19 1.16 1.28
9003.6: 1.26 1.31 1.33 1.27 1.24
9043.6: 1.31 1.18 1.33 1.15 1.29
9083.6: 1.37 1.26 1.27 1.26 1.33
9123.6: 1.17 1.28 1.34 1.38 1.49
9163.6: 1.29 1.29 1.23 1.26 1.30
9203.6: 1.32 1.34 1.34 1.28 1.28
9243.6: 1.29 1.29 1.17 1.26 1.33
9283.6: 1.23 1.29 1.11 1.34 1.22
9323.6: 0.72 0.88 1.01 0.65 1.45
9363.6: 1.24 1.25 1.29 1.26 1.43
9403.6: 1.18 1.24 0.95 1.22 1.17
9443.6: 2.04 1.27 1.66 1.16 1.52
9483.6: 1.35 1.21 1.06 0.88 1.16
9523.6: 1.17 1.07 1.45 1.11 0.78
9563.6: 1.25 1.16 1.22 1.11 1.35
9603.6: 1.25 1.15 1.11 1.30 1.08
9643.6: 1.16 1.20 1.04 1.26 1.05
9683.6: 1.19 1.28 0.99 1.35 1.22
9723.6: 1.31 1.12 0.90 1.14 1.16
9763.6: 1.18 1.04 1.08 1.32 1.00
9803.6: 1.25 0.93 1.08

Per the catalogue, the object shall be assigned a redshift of 0.180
